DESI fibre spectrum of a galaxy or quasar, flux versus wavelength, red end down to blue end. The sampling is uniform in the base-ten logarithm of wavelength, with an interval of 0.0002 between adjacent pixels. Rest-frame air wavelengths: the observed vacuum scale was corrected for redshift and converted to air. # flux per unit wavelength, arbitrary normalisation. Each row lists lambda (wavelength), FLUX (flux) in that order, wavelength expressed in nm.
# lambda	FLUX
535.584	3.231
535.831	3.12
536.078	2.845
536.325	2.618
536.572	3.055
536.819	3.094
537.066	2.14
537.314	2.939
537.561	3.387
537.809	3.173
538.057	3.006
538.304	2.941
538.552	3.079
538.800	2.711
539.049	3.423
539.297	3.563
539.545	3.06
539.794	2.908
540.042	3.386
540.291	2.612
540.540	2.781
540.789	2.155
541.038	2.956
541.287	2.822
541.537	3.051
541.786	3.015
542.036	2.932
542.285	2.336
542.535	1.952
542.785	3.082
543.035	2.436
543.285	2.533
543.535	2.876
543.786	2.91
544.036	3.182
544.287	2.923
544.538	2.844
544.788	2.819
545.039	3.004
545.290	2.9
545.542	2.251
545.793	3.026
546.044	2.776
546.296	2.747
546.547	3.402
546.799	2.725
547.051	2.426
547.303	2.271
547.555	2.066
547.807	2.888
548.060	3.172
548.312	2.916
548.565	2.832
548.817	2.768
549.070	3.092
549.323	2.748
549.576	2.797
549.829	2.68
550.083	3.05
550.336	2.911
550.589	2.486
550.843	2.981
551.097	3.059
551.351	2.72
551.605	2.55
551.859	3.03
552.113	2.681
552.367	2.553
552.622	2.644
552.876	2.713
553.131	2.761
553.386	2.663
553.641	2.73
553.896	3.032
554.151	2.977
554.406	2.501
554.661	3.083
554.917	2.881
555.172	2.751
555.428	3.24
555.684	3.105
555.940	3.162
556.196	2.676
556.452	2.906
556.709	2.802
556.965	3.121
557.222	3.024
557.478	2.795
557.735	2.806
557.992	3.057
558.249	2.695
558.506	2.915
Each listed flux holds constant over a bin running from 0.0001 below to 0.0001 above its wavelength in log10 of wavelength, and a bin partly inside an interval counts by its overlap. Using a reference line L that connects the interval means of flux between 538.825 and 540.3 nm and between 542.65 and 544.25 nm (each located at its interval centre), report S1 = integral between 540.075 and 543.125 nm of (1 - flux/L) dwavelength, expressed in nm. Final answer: 0.30 nm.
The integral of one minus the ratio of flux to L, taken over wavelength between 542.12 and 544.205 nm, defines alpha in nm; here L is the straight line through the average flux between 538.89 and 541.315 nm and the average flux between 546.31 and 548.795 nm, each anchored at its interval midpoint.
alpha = 0.15 nm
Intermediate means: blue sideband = 2.97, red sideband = 2.75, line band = 2.67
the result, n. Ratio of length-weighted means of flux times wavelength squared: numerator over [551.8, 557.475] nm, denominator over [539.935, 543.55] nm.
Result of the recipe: 1.1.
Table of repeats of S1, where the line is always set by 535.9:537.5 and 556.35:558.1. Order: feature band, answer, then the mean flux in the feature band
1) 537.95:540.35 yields -0.21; 3.08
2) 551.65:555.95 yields 0.10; 2.84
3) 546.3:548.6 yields 0.11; 2.74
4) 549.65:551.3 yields 0.02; 2.85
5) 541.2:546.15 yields 0.12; 2.78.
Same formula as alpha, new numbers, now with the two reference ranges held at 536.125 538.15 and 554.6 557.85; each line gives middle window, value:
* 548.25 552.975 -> 0.23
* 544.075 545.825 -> 0.06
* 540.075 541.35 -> 0.09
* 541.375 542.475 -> 0.06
